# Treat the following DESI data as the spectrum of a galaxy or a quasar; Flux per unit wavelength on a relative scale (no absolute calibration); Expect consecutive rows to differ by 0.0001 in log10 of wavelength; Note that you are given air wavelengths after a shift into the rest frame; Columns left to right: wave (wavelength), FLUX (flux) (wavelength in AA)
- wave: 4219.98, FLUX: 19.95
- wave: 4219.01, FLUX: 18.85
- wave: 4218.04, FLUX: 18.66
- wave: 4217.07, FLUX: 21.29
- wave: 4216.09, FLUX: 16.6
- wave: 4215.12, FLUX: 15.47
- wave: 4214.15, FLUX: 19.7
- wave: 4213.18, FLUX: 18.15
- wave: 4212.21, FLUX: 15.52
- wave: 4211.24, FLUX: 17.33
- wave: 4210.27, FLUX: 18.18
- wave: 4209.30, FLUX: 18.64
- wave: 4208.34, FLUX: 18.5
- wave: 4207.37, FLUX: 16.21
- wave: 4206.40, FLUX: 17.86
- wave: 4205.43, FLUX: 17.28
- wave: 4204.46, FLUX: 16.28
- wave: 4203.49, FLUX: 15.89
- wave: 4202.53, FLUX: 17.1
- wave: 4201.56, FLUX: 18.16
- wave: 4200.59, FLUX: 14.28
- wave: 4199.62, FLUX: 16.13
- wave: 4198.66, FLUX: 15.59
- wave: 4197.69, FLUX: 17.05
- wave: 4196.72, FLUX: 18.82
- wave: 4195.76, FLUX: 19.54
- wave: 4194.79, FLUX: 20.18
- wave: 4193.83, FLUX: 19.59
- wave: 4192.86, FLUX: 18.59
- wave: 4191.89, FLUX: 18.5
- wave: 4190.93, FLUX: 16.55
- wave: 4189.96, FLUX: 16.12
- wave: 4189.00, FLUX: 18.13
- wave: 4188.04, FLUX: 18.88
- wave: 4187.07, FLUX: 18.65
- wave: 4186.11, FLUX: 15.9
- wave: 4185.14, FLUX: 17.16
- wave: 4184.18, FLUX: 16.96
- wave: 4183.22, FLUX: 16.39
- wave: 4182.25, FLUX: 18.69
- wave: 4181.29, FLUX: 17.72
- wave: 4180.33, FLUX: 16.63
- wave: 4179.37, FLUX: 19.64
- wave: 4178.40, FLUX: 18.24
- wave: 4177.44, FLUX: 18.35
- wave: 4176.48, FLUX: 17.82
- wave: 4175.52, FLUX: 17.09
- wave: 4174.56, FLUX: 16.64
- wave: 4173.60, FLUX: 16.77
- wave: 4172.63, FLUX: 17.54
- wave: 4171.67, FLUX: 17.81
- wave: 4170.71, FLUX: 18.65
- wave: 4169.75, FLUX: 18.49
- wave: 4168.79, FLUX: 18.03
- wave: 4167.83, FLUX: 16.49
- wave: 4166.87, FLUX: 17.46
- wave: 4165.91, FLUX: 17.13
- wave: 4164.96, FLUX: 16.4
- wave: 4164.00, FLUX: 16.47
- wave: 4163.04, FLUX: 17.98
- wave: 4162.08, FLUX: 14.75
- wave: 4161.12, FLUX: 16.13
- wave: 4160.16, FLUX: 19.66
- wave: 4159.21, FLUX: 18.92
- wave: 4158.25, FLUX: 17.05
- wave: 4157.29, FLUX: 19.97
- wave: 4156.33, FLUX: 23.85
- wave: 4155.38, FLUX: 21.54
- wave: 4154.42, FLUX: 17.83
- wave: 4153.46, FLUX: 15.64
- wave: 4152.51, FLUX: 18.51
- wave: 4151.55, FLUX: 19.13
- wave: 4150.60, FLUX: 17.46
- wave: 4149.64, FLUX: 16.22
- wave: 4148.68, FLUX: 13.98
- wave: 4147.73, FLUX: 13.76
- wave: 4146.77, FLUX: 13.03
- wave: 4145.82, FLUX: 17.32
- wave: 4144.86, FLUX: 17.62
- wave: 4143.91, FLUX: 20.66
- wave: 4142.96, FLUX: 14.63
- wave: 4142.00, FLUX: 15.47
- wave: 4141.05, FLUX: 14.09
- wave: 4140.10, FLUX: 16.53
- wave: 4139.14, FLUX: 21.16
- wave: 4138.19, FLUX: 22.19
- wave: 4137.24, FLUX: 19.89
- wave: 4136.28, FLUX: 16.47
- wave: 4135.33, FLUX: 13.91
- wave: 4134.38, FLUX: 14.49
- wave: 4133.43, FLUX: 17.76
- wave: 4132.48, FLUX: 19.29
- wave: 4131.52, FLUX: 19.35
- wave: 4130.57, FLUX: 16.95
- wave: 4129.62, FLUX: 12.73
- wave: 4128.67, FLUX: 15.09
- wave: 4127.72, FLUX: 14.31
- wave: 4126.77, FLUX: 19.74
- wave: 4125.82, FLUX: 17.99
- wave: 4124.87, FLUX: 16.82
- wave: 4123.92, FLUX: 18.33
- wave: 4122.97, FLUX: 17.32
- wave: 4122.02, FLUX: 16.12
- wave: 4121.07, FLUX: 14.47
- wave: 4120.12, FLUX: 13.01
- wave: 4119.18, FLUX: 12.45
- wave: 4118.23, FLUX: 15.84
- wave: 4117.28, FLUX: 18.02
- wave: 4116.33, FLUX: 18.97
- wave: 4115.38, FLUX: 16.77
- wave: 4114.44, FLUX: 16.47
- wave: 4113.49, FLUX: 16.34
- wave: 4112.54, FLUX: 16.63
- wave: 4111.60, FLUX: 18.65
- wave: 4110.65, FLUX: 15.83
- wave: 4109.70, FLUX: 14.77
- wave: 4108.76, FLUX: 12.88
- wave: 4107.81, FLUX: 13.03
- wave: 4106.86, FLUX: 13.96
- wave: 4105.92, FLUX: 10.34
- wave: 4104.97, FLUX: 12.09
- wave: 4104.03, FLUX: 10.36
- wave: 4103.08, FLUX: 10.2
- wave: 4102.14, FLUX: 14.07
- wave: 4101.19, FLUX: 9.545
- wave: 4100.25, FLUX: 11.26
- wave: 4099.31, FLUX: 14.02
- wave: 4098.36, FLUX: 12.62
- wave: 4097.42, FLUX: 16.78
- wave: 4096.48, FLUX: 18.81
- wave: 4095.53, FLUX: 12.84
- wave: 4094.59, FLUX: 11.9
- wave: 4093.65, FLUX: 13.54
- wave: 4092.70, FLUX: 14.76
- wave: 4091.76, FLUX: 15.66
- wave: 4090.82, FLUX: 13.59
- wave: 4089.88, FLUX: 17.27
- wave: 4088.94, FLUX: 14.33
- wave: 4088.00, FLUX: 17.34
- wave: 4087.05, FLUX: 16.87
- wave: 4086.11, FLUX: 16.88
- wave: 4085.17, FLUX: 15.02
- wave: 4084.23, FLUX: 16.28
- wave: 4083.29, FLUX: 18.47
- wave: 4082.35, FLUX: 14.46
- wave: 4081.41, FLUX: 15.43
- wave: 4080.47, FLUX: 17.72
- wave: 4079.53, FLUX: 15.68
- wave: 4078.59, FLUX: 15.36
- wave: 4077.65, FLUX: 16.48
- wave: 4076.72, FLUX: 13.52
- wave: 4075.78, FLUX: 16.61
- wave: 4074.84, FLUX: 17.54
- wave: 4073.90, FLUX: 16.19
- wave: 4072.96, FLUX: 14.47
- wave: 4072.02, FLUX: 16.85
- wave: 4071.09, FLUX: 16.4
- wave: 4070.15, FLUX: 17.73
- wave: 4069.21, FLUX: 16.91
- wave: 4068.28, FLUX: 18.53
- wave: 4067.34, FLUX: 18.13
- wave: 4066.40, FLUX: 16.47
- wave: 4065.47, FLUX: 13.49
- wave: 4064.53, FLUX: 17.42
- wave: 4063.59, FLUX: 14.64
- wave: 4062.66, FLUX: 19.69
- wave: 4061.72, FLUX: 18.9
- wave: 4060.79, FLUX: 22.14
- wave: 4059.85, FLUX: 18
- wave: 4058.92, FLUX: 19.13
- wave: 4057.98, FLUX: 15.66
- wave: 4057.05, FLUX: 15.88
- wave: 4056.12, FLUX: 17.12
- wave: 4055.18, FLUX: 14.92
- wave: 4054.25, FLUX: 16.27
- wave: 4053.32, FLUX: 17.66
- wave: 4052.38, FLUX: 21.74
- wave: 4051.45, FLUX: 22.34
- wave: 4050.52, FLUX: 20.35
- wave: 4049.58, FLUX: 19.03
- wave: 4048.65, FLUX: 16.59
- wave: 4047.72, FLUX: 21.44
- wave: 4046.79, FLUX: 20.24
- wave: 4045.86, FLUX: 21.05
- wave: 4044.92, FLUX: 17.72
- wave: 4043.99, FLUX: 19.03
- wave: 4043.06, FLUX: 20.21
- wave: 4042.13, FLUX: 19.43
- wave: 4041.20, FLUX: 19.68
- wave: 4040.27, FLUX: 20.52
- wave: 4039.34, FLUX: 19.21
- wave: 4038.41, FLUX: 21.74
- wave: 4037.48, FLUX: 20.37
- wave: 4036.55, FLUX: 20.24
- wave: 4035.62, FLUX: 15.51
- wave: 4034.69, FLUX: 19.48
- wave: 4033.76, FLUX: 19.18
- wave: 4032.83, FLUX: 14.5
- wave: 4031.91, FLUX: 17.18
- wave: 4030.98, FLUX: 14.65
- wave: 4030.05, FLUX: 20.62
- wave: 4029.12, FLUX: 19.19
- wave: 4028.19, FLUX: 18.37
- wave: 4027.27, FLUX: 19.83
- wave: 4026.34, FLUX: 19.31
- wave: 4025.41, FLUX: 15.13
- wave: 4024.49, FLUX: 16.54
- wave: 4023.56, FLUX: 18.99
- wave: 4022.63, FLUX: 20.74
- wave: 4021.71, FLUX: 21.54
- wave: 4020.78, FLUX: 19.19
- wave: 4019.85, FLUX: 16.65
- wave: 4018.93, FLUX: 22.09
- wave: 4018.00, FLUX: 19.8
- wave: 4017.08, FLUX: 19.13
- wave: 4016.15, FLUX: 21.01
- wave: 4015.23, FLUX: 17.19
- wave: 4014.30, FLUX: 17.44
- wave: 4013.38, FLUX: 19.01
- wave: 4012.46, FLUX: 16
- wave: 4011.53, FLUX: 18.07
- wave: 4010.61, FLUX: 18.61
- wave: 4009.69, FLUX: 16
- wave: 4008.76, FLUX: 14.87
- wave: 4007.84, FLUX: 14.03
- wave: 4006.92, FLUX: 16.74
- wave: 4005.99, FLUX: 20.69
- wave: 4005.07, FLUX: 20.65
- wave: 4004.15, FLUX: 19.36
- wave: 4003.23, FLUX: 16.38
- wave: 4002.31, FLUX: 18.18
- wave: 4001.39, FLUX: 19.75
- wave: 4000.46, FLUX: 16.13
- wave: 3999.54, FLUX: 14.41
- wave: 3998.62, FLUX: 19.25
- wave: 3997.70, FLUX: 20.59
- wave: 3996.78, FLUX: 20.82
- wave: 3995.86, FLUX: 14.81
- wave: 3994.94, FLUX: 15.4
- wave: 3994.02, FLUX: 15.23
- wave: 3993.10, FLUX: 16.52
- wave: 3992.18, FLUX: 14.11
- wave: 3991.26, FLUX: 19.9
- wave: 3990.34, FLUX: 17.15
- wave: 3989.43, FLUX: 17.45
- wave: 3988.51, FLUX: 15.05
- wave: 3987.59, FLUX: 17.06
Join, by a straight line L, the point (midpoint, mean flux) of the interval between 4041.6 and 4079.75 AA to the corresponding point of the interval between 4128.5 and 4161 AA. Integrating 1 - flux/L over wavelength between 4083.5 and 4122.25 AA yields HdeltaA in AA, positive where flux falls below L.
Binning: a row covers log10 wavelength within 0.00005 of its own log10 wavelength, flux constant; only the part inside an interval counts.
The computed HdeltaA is 6.4 AA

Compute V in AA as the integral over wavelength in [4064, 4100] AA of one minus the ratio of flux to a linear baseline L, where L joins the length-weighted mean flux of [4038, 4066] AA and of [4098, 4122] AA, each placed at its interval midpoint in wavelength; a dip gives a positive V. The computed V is 1.2 AA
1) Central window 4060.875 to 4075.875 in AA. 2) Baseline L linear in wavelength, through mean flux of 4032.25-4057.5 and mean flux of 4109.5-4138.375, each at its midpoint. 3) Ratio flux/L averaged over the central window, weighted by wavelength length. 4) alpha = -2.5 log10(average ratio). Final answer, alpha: 0.08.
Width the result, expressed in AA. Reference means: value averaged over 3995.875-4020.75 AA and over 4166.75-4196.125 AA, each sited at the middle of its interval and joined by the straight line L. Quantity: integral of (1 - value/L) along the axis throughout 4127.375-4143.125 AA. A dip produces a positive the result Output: 1.0 AA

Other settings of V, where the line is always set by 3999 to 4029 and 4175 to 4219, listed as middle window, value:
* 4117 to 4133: 1.4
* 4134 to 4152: 1.1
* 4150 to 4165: -0.4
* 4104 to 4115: 2.1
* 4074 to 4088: 1.4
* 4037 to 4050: -1.2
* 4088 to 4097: 1.5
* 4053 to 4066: 0.6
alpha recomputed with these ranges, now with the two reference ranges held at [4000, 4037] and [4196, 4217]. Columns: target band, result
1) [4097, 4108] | 0.397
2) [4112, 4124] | 0.097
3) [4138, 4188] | -0.006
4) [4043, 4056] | -0.062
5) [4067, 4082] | 0.092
